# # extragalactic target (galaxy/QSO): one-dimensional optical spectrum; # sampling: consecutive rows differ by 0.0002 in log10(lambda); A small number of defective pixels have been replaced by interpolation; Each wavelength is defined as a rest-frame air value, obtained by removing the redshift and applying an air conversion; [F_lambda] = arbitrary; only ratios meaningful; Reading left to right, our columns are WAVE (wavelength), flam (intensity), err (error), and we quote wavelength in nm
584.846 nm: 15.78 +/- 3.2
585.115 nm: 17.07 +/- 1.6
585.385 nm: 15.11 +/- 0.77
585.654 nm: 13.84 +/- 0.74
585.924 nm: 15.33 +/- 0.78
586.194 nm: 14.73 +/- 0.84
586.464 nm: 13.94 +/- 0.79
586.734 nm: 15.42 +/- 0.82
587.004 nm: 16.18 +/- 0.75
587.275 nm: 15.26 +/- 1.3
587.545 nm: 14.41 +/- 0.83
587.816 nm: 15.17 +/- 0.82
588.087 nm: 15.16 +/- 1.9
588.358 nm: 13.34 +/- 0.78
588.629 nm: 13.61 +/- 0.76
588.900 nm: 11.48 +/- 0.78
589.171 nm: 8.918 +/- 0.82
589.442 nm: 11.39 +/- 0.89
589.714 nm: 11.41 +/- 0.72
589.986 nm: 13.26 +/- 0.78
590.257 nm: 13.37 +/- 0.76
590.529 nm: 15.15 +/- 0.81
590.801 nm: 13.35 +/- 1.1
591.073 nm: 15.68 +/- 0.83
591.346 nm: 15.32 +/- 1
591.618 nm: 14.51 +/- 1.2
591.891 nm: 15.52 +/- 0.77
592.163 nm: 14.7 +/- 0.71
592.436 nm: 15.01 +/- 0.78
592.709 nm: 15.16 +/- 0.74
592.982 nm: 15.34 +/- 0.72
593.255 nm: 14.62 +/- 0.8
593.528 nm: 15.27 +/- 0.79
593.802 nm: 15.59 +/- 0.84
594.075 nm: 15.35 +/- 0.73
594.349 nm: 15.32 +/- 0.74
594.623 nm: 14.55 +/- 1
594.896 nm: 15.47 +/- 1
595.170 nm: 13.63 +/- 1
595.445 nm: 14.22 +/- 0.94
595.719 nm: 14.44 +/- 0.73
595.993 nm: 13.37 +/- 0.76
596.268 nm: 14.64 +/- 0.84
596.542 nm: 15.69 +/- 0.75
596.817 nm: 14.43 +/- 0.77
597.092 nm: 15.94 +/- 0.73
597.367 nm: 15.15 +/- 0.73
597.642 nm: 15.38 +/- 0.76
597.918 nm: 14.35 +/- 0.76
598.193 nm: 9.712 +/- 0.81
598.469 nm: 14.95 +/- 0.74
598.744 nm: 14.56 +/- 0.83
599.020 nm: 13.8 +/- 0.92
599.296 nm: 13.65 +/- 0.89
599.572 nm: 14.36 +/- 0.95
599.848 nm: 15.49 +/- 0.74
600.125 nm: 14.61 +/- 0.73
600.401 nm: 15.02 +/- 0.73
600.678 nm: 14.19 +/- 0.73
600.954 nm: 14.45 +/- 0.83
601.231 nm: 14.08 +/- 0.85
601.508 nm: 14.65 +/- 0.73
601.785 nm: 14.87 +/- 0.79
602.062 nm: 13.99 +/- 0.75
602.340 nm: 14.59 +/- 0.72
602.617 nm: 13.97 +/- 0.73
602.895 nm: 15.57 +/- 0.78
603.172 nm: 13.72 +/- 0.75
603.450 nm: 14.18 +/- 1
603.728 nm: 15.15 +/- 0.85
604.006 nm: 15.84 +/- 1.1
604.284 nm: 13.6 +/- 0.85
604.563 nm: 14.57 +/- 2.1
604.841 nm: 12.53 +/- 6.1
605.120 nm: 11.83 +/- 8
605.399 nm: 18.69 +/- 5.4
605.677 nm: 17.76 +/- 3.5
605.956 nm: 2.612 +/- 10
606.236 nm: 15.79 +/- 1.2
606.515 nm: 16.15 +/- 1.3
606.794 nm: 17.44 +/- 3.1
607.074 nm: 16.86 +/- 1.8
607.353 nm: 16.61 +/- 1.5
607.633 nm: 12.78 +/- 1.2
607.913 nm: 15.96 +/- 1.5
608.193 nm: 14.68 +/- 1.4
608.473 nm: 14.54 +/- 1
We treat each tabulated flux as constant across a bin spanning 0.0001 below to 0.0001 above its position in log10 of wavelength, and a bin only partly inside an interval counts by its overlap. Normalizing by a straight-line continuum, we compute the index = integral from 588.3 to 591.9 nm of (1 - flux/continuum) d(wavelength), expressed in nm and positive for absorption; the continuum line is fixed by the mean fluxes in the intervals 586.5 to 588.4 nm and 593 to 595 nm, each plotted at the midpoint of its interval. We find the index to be 0.44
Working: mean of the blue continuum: 15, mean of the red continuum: 15.2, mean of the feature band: 13.2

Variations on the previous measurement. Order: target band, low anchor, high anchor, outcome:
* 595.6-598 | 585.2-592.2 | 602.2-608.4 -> -0.086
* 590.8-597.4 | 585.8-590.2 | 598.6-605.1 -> -0.444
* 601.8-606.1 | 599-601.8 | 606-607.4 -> 0.332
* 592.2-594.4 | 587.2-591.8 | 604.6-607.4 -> -0.220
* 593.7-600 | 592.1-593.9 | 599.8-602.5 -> 0.139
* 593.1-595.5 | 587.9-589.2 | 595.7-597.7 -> -0.104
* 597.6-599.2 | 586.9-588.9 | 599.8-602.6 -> 0.092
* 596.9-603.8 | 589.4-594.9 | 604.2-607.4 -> 0.056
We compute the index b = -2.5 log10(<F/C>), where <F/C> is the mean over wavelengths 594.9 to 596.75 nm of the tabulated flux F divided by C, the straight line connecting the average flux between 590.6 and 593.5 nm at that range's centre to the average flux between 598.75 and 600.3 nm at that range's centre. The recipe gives 0.019 mag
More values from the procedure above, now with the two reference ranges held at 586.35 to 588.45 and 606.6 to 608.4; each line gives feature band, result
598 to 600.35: 0.11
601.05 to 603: 0.07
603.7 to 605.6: 0.06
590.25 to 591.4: 0.03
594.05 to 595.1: 0.01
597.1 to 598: 0.01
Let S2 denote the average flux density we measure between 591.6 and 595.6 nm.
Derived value 15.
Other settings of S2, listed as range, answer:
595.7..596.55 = 14.4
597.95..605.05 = 14.2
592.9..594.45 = 15.2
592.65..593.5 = 15.1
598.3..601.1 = 14.5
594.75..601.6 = 14.4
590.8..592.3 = 15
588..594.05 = 14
